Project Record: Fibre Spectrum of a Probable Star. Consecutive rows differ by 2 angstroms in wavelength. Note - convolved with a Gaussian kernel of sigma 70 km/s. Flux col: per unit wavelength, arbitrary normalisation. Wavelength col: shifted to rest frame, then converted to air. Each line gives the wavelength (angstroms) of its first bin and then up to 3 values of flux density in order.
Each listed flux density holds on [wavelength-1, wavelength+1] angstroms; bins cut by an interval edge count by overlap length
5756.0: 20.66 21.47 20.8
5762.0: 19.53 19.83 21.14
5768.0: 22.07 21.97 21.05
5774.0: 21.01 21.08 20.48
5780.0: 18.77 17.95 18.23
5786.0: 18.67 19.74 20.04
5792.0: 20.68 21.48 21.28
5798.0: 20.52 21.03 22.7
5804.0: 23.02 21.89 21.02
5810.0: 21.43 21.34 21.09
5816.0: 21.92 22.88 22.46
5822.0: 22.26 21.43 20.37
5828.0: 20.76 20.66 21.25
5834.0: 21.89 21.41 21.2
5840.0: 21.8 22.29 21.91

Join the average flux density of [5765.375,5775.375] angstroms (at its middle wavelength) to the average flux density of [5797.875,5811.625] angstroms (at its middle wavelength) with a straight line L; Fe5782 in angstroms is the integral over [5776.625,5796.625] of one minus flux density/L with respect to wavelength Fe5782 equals 1.7 angstroms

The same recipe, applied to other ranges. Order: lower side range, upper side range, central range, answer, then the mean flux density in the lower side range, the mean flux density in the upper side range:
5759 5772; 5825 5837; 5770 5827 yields 0.1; 20.9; 21.1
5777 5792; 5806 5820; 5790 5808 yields -0.9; 19.2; 21.7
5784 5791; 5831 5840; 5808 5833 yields -0.8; 19.3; 21.5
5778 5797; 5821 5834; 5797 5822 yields -1.6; 19.7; 21.2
